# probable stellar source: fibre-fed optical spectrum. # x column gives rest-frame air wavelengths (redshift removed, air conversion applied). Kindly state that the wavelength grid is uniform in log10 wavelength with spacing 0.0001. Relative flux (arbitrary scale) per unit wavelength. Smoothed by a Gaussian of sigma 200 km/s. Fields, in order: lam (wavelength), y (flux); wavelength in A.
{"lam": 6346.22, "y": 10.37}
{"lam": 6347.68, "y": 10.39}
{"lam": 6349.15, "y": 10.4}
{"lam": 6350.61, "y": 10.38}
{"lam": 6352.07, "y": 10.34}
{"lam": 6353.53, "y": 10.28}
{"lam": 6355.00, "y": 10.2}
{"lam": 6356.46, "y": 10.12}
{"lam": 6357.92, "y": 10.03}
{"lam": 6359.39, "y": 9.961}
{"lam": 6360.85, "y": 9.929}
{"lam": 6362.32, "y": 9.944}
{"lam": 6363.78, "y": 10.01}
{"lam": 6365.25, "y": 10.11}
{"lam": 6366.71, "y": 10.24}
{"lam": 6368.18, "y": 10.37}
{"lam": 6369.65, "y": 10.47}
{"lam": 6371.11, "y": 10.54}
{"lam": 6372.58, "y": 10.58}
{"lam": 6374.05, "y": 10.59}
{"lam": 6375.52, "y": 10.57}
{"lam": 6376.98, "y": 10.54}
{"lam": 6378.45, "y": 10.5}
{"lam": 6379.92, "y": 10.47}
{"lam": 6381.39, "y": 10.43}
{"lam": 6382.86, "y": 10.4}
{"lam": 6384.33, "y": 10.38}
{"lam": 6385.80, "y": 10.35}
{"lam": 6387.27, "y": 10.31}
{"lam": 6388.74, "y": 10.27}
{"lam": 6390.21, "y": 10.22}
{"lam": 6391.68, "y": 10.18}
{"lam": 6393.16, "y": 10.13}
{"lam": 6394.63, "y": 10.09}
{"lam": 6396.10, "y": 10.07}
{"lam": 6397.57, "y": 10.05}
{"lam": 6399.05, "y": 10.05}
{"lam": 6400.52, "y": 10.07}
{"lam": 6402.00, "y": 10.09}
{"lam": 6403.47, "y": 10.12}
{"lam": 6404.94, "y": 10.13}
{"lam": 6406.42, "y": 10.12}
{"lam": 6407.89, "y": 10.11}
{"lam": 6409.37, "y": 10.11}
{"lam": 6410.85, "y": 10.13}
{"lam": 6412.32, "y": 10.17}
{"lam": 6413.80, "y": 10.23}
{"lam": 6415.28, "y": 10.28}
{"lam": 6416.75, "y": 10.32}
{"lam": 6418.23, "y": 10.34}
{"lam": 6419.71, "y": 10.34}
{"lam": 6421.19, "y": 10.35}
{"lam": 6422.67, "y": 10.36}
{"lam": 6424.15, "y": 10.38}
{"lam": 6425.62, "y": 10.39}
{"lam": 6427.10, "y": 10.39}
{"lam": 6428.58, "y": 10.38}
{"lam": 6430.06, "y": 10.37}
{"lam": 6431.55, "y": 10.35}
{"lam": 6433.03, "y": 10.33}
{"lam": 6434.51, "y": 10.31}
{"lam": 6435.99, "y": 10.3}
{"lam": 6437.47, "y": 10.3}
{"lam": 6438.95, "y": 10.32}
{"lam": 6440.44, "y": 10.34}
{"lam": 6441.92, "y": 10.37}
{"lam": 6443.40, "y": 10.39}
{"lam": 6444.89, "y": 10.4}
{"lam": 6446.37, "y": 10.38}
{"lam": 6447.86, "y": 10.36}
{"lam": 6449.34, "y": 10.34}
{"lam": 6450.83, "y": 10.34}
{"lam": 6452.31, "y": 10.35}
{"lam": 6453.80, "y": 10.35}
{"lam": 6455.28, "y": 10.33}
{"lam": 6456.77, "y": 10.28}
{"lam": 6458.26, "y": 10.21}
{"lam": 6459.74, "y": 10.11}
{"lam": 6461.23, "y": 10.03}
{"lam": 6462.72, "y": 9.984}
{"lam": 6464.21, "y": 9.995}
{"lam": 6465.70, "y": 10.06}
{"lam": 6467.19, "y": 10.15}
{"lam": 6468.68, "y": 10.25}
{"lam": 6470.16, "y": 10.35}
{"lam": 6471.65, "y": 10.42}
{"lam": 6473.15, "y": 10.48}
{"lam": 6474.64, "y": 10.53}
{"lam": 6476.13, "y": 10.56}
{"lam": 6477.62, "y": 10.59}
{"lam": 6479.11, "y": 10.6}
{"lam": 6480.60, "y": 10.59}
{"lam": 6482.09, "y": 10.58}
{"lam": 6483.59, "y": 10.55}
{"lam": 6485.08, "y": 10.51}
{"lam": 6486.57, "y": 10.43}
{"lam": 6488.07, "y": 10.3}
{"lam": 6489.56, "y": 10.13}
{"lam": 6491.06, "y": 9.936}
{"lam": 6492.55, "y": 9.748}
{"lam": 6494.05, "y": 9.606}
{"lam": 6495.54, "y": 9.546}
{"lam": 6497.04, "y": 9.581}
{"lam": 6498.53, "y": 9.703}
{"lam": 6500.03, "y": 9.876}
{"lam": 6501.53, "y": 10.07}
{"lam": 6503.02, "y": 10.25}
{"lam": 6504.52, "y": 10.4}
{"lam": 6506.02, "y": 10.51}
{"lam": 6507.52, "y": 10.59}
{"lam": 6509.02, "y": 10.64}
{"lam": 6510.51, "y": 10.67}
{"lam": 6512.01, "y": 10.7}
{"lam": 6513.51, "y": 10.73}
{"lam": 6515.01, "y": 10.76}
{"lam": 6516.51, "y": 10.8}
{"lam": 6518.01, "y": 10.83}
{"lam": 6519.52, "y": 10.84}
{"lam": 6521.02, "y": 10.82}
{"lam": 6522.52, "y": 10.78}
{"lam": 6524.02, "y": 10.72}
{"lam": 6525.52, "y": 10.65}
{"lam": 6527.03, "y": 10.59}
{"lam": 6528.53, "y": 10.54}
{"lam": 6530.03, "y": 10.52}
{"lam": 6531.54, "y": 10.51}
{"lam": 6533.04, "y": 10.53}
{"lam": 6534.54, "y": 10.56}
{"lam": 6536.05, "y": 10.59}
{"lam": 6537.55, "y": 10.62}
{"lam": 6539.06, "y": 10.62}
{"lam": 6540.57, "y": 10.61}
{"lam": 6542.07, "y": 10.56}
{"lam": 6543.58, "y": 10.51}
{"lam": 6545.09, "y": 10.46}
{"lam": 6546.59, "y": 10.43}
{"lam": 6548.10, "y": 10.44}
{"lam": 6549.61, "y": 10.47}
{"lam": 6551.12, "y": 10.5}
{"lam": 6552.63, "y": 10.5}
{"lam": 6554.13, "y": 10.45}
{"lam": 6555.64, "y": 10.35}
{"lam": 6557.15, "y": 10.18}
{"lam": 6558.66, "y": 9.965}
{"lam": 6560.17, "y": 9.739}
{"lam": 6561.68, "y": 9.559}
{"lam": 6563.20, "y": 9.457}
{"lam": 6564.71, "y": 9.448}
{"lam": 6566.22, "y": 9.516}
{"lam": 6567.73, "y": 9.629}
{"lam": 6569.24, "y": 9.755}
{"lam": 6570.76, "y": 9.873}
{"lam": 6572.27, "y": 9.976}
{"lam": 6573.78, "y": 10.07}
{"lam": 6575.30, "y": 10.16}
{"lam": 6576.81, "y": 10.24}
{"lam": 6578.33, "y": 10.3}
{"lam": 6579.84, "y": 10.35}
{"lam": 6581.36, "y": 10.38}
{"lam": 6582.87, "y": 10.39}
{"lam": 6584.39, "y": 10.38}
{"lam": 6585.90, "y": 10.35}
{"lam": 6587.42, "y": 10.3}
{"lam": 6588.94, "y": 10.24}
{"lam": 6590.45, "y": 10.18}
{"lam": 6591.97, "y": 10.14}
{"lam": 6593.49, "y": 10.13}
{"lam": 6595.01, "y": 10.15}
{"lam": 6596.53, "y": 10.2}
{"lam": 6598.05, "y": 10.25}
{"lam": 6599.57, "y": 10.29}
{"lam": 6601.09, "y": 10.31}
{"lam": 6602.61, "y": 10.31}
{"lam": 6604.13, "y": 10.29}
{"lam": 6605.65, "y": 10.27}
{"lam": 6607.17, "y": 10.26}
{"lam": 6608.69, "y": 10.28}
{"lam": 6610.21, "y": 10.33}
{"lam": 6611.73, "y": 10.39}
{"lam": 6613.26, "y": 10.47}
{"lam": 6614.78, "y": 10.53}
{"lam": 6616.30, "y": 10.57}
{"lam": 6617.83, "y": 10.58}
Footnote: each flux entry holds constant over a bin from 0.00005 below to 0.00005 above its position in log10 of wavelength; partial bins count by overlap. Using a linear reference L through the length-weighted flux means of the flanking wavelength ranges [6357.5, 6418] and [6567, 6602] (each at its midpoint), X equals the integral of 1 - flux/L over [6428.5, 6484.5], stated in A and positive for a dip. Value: -0.7 A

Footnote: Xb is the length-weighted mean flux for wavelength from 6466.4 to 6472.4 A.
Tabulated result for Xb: 10.3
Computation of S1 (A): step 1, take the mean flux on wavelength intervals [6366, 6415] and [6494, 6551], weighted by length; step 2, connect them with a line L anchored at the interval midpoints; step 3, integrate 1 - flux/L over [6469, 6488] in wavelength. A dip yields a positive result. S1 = -0.2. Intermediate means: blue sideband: 10.3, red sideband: 10.5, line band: 10.5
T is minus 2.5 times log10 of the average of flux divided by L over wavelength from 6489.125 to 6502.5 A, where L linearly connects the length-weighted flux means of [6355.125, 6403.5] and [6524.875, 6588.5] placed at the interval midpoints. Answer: 0.05 mag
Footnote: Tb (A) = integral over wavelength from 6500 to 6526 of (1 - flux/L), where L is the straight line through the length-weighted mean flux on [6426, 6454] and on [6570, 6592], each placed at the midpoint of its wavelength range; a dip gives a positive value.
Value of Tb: -0.8 A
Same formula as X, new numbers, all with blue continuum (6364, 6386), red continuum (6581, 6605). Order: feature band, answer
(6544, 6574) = 0.73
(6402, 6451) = 0.44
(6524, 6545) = -0.53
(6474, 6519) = -0.04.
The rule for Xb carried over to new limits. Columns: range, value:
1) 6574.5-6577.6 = 10.2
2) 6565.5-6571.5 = 9.69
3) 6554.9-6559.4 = 10.2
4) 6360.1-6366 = 10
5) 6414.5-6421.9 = 10.3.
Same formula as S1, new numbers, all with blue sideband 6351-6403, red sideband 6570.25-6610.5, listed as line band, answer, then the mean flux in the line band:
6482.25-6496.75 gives 0.2 A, 10.1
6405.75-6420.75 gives 0.0 A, 10.2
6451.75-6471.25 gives 0.1 A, 10.2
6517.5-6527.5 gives -0.5 A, 10.7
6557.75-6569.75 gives 0.7 A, 9.64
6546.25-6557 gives -0.2 A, 10.4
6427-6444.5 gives -0.2 A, 10.3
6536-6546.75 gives -0.3 A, 10.6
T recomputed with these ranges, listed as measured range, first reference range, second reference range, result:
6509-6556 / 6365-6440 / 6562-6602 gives -0.05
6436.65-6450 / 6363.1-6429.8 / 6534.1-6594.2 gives -0.01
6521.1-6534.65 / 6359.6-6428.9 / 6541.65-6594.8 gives -0.05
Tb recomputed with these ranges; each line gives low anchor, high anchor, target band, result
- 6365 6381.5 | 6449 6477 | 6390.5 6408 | 0.51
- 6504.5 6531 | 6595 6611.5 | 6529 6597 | 1.54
